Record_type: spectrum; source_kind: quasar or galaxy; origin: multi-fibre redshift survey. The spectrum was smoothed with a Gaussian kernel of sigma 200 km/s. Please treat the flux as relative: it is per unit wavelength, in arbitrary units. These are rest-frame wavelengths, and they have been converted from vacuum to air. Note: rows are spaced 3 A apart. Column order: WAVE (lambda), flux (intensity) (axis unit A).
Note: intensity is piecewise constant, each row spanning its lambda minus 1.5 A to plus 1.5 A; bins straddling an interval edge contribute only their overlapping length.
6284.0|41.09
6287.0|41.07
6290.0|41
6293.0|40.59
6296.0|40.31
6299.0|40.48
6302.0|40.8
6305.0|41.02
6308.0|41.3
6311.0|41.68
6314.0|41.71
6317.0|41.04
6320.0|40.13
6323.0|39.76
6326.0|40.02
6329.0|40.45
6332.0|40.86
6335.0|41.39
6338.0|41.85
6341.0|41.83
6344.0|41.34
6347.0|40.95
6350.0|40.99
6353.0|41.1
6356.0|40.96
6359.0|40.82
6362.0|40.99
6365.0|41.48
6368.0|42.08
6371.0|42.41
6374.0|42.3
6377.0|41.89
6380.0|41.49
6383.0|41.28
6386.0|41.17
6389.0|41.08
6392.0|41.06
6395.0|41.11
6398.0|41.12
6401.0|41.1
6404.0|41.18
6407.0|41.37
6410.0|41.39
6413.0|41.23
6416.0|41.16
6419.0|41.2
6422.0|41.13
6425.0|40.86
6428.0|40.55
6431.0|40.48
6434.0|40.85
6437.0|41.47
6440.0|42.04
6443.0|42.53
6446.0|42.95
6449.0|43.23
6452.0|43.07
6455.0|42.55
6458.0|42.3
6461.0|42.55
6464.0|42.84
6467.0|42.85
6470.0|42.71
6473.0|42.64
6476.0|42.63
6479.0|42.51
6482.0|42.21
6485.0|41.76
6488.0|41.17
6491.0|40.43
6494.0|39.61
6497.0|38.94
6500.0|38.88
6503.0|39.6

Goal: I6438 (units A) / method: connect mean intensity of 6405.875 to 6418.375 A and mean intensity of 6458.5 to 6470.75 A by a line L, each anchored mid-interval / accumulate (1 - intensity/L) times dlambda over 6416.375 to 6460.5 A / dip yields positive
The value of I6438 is 0.2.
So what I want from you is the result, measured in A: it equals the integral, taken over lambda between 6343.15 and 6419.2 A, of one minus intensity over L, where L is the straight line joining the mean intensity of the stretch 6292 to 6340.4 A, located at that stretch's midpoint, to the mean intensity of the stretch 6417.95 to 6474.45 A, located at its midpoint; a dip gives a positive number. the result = 0.2 A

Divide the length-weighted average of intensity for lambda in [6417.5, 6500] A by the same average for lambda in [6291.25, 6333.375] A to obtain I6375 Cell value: 1.02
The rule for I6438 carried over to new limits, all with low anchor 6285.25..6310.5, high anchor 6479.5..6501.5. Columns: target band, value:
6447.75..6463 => -0.8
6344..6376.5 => -0.5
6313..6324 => 0.0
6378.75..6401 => -0.3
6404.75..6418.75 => -0.2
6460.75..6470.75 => -0.5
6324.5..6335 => 0.1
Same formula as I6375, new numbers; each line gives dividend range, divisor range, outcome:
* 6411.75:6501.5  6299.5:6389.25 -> 1.01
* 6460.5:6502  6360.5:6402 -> 1.00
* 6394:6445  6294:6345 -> 1.01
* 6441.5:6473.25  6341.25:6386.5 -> 1.03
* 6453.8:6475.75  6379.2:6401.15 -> 1.04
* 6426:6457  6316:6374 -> 1.02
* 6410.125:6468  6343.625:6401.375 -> 1.01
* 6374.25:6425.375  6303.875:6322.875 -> 1.01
